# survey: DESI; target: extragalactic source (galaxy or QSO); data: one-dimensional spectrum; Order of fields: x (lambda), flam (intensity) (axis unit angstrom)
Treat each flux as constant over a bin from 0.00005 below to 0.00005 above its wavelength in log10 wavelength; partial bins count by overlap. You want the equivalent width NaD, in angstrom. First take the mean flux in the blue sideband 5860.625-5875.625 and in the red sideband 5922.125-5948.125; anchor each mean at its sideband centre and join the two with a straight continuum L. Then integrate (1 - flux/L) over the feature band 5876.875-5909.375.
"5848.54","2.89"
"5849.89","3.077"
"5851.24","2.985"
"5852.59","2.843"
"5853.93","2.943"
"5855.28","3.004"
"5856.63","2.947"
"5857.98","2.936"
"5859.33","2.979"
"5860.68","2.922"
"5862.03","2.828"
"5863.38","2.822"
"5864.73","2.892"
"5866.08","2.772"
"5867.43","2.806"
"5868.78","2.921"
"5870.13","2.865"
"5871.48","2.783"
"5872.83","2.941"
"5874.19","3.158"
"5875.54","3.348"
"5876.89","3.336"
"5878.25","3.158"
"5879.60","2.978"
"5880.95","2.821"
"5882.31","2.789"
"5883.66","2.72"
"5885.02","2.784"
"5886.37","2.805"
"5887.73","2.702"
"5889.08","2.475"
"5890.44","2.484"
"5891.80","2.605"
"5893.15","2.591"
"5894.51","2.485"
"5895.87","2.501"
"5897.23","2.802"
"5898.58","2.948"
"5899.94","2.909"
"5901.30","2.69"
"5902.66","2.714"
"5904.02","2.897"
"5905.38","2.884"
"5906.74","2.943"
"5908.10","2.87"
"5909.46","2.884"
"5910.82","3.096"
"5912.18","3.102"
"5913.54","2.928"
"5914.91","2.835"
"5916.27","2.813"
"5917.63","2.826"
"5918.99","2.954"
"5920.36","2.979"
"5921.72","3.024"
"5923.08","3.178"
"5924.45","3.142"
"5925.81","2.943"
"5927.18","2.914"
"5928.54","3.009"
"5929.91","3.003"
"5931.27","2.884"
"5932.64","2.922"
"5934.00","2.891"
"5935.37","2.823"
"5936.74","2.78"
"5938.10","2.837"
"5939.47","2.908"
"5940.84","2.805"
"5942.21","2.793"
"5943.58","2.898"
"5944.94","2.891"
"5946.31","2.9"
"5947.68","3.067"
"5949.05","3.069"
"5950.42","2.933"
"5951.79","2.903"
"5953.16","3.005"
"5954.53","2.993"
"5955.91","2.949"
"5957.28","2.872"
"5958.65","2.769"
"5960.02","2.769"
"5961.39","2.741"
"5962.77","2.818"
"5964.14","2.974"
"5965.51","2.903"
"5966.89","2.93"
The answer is 1.5 angstrom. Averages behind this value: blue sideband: 2.91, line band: 2.78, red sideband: 2.93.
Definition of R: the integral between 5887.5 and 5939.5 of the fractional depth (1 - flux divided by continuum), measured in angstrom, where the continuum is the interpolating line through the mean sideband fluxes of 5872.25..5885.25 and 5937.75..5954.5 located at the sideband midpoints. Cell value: 2.0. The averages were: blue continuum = 3.01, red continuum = 2.92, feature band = 2.85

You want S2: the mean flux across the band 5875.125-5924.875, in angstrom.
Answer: 2.86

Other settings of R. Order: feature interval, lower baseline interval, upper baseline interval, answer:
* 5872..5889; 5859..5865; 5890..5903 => -1.0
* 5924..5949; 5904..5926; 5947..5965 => 0.2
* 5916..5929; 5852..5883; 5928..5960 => -0.3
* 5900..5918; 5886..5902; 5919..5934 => -0.4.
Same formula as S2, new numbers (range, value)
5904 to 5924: 2.95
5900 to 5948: 2.91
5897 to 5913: 2.9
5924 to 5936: 2.95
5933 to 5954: 2.9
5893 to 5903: 2.71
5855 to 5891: 2.89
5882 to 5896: 2.63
